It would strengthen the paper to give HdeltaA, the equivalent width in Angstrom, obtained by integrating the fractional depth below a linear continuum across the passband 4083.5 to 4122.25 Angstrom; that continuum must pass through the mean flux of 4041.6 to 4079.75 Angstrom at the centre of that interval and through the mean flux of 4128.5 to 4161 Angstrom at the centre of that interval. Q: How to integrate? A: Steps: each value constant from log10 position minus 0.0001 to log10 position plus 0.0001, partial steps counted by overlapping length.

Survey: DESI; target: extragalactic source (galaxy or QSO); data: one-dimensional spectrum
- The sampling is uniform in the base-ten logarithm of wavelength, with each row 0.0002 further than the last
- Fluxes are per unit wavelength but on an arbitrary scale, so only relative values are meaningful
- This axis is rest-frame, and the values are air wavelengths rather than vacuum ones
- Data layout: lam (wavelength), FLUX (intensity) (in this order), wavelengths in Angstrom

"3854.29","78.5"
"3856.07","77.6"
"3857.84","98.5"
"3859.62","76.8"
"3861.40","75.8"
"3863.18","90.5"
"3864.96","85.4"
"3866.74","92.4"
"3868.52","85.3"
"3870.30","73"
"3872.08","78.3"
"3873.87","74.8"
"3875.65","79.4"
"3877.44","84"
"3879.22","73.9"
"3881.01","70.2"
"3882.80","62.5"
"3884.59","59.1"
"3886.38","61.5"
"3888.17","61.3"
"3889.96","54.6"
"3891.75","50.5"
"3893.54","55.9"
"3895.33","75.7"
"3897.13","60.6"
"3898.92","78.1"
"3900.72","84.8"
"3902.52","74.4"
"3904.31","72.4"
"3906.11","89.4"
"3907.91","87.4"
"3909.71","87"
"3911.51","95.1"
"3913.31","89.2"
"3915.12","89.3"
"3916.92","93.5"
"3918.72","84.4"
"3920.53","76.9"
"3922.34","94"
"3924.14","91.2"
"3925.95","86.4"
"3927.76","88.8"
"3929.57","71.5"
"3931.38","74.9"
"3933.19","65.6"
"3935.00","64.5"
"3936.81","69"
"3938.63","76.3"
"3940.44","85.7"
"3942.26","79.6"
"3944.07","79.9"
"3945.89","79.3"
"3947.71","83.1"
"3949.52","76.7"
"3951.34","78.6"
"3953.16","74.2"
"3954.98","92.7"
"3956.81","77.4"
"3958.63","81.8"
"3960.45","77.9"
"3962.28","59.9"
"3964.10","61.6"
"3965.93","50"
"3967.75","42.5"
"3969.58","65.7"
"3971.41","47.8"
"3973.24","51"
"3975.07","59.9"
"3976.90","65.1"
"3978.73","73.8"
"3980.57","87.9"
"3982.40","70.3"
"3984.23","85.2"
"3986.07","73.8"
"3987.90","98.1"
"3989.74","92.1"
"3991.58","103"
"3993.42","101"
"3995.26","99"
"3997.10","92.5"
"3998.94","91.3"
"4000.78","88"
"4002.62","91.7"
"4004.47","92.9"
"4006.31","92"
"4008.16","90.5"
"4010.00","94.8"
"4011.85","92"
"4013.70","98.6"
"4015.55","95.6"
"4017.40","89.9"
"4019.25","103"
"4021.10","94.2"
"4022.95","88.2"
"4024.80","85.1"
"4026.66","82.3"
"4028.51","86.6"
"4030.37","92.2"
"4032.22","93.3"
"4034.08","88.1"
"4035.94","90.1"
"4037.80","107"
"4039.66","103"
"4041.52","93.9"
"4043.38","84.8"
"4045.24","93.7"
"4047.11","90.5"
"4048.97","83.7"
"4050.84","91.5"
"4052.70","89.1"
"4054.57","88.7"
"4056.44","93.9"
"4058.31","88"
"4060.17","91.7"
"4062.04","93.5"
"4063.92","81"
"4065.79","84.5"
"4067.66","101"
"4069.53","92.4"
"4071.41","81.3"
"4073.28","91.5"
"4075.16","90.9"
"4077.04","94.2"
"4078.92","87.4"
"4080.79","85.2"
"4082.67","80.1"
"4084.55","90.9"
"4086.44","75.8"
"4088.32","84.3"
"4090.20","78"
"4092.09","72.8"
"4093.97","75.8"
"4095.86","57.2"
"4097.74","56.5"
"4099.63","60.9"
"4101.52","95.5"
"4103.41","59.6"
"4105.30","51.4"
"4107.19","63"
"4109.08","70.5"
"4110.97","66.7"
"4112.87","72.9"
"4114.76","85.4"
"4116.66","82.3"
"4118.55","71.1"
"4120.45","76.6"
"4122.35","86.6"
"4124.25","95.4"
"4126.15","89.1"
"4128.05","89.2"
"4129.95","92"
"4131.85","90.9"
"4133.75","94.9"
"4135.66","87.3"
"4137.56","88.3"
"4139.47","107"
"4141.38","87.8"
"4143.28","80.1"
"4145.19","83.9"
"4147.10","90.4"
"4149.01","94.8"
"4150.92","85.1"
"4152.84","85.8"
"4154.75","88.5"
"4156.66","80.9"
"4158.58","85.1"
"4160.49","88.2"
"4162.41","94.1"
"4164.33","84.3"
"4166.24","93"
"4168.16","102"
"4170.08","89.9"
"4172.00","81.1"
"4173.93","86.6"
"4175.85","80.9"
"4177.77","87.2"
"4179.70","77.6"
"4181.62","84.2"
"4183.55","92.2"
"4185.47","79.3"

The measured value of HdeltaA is 7.2 Angstrom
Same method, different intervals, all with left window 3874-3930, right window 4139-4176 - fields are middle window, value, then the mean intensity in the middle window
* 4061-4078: -1.1 Angstrom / 90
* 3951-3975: 4.2 Angstrom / 65.7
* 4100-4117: 3.0 Angstrom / 71.2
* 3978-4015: -4.3 Angstrom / 90.6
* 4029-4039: -1.4 Angstrom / 94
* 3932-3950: 0.6 Angstrom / 76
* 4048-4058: -0.7 Angstrom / 89.3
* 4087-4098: 1.8 Angstrom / 71.9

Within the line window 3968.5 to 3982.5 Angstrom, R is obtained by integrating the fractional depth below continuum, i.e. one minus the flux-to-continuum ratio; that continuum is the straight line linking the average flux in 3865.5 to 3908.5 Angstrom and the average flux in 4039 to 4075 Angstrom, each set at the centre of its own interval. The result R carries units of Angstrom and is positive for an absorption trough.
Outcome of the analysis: 2.9 Angstrom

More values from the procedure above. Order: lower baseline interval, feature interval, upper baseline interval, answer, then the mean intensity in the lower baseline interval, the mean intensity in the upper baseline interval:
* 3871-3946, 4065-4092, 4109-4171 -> -0.8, 76.4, 86.9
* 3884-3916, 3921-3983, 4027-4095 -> 4.2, 73.8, 88.5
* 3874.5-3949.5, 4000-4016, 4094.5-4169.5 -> -2.8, 76.6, 82.5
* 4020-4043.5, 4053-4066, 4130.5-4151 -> 0.3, 91.8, 90.3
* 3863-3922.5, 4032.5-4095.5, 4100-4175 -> -4.7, 76.8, 84.4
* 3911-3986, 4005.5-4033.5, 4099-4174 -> -4.7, 75.4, 84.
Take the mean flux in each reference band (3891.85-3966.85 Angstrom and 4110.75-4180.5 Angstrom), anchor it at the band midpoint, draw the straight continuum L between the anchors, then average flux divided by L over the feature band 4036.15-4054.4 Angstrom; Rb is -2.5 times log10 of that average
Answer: -0.12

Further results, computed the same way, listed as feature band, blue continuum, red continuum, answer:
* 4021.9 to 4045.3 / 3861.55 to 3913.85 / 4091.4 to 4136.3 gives -0.196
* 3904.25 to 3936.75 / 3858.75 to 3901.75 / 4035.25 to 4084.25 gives -0.091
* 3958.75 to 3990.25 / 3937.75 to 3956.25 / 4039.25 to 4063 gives 0.215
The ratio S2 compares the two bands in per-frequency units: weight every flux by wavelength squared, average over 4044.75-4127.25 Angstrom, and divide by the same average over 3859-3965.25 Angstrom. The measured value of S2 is 1.15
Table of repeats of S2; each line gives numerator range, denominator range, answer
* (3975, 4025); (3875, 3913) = 1.30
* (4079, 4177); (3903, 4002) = 1.14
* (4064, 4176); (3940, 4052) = 1.06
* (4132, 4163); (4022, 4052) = 1.03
